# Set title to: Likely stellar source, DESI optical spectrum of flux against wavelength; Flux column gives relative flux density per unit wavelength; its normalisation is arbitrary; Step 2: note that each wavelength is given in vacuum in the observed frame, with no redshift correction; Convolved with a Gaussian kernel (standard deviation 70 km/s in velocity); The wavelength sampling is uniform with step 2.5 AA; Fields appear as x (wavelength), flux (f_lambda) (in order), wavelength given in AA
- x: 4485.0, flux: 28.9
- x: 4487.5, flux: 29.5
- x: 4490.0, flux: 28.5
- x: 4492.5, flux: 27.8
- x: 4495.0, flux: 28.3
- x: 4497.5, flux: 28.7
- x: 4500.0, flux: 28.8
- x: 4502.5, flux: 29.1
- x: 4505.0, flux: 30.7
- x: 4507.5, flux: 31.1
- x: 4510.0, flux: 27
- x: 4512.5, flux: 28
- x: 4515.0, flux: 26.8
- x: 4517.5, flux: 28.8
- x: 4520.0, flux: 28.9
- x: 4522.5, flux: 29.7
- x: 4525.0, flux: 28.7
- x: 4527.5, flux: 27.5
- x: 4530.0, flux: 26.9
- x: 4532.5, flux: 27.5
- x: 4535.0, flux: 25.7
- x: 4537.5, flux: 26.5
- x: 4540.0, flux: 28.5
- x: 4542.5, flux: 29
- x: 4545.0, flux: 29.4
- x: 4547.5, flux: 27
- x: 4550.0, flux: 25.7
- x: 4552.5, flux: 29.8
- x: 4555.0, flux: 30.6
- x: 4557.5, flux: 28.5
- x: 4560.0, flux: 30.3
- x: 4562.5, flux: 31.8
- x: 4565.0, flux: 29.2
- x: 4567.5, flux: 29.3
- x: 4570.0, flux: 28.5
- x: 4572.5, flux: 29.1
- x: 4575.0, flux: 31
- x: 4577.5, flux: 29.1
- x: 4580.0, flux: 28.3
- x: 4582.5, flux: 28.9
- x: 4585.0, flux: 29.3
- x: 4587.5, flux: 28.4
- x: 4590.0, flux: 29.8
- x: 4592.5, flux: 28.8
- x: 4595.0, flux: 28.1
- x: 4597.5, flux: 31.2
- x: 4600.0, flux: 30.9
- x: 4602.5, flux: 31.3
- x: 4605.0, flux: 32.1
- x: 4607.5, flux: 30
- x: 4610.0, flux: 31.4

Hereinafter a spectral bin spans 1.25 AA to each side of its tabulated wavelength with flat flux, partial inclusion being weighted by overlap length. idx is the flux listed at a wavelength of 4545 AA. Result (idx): 29.4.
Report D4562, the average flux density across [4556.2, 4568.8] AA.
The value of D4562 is 29.8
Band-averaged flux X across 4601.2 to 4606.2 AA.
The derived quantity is 31.7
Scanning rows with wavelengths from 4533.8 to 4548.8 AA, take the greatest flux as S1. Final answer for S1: 29.4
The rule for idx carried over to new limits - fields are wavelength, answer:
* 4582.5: 28.9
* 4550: 25.7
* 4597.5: 31.2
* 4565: 29.2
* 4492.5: 27.8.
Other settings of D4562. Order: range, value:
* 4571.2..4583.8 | 29.3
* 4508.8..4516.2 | 27.3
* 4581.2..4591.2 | 29.1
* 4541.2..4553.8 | 28.2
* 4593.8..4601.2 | 30.1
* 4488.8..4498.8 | 28.3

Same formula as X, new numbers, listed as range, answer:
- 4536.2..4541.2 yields 27.5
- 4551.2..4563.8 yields 30.2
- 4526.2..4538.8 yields 26.8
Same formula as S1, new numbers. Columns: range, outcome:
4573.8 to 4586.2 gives 31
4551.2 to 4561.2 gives 30.6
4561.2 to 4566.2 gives 31.8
